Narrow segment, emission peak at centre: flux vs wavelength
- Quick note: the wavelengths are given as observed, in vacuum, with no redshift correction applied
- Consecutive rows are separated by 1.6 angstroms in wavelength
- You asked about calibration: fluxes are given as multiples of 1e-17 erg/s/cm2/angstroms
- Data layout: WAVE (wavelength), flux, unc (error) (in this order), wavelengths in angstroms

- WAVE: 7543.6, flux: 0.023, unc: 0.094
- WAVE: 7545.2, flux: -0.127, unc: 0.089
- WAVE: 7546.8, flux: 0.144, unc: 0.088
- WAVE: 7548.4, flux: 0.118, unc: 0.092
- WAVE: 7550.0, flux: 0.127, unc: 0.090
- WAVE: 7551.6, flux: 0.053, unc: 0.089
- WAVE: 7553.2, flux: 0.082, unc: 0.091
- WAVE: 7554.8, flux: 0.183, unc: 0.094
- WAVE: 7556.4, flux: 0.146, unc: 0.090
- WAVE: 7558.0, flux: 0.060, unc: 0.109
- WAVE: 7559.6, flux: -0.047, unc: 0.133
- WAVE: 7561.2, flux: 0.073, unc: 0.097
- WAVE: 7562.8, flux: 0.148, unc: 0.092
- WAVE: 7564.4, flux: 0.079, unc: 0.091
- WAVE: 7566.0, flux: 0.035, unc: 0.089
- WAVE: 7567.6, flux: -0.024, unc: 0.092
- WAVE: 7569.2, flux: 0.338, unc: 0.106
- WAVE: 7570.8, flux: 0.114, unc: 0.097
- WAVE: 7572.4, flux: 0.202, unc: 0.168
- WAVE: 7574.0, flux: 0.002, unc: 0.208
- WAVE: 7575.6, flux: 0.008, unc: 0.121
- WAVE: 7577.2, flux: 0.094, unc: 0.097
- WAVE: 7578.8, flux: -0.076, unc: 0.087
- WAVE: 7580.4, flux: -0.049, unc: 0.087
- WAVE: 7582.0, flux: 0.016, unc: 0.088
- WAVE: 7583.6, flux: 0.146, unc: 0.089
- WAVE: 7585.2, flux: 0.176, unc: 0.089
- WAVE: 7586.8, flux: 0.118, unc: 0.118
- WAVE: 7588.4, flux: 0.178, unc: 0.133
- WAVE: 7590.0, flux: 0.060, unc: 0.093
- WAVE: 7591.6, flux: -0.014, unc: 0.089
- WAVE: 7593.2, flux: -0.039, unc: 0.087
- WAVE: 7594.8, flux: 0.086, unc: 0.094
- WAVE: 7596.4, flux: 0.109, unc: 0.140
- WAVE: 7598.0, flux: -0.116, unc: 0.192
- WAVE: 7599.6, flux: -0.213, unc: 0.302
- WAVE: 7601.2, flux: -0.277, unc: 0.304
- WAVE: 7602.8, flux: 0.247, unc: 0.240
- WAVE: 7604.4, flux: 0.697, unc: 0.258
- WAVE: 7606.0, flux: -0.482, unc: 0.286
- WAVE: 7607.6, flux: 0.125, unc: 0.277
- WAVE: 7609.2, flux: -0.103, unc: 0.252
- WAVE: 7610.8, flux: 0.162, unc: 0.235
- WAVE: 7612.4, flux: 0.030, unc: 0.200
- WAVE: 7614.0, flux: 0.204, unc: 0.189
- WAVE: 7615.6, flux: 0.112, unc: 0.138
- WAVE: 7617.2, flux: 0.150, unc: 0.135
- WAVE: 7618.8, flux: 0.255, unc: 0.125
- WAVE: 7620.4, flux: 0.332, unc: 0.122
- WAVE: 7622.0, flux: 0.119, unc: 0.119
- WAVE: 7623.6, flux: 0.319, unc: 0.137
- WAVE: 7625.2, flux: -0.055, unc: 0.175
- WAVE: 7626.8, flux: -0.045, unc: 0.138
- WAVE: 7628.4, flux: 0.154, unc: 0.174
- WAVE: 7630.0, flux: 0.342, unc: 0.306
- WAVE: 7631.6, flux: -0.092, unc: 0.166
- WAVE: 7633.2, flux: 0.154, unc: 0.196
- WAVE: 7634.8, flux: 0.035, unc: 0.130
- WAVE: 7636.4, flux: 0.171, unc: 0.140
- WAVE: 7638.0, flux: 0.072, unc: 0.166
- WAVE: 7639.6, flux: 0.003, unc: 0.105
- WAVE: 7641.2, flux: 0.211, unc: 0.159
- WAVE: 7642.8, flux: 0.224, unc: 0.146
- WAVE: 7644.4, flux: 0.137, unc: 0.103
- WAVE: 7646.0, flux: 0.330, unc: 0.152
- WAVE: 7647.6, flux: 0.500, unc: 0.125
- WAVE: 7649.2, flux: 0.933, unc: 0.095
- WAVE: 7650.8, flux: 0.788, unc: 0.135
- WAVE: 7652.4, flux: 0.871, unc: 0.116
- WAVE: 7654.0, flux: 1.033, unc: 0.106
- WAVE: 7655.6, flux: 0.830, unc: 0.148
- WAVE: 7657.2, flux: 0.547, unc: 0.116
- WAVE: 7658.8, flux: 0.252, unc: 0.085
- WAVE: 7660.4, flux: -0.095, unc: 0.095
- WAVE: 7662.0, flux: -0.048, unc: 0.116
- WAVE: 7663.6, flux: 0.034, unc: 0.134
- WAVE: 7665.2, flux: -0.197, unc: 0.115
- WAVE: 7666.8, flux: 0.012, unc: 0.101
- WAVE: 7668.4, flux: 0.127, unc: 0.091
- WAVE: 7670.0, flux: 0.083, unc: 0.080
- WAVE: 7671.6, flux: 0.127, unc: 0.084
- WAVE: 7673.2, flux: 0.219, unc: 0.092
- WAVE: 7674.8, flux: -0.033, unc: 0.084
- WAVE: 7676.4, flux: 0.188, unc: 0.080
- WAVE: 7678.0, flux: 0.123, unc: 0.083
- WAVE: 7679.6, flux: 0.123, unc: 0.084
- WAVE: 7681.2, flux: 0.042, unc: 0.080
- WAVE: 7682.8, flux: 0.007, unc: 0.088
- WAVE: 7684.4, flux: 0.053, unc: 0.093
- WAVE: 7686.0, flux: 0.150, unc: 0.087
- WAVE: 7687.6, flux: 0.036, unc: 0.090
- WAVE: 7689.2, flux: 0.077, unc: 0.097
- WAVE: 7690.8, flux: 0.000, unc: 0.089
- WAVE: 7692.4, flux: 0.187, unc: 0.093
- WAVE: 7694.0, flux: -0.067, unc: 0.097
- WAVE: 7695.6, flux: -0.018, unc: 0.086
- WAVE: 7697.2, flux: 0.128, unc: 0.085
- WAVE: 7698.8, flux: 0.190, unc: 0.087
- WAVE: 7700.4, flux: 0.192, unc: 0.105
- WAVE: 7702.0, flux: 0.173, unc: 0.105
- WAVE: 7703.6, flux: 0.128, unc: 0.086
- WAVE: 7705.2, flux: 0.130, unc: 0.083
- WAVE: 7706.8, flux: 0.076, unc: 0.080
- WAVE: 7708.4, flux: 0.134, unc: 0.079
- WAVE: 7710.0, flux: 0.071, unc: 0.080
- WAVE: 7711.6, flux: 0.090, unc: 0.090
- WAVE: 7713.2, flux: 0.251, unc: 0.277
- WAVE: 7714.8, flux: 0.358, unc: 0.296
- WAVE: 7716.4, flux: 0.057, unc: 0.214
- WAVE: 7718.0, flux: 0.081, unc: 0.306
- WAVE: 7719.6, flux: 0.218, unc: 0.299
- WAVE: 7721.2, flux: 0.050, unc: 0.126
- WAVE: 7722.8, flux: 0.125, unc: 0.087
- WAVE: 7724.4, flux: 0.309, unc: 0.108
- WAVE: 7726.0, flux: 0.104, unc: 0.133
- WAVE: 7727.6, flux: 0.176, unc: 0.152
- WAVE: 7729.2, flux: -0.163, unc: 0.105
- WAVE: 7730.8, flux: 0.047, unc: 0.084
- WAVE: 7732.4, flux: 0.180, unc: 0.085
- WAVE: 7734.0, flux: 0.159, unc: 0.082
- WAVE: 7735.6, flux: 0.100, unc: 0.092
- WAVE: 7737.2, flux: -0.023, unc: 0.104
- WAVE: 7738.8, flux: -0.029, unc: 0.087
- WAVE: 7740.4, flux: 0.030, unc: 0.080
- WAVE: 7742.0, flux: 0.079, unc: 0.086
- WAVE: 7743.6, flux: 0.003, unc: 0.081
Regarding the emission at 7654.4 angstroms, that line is [O II] 3727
